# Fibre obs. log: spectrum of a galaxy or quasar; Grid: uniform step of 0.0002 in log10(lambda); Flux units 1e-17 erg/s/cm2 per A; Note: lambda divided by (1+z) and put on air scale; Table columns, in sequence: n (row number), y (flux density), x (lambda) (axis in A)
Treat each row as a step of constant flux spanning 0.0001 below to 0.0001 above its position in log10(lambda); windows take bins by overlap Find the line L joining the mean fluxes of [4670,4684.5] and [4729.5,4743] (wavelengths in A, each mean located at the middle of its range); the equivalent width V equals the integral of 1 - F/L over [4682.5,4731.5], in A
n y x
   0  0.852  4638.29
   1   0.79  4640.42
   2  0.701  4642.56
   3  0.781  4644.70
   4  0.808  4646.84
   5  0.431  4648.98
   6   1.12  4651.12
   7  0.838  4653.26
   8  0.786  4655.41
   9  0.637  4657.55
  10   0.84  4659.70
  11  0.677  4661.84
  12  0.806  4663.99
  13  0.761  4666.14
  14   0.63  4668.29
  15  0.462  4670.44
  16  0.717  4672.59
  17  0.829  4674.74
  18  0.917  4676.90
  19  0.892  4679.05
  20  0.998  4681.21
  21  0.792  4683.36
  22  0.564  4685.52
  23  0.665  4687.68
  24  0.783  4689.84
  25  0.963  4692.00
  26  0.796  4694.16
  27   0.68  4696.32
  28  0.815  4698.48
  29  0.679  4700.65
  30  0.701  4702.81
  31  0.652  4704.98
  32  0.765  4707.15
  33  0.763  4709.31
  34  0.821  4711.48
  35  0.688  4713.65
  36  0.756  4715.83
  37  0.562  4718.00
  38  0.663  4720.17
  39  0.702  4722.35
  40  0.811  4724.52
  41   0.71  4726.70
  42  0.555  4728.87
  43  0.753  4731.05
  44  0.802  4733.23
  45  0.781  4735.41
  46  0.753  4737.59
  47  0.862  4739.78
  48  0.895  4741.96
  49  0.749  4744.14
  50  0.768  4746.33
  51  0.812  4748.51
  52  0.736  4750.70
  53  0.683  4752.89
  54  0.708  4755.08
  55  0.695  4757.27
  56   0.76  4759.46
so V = 5.1 A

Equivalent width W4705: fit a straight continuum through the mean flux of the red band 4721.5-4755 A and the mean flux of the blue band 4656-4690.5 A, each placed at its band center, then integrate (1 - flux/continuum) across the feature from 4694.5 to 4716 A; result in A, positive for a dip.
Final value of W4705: 0.6 A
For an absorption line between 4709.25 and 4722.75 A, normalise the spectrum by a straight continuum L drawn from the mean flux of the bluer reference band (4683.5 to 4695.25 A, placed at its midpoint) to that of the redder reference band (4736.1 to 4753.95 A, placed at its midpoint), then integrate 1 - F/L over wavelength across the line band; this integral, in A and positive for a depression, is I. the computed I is 1.1 A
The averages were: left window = 0.757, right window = 0.782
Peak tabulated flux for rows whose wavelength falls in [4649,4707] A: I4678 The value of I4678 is 1.12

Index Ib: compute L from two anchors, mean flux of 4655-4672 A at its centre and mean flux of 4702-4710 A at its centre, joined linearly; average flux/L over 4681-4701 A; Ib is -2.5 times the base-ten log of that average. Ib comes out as -0.08 mag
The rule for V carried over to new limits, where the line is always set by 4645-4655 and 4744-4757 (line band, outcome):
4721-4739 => 0.4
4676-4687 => -0.7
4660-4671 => 1.4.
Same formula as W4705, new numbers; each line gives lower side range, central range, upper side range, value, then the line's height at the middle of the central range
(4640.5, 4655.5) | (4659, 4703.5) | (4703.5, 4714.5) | -0.19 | 0.757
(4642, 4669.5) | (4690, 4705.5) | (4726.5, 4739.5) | -0.34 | 0.744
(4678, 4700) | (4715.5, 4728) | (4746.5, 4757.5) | 1.09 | 0.761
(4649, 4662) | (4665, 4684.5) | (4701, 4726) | -0.24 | 0.769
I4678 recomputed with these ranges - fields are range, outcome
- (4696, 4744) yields 0.895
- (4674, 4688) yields 0.998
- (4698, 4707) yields 0.815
